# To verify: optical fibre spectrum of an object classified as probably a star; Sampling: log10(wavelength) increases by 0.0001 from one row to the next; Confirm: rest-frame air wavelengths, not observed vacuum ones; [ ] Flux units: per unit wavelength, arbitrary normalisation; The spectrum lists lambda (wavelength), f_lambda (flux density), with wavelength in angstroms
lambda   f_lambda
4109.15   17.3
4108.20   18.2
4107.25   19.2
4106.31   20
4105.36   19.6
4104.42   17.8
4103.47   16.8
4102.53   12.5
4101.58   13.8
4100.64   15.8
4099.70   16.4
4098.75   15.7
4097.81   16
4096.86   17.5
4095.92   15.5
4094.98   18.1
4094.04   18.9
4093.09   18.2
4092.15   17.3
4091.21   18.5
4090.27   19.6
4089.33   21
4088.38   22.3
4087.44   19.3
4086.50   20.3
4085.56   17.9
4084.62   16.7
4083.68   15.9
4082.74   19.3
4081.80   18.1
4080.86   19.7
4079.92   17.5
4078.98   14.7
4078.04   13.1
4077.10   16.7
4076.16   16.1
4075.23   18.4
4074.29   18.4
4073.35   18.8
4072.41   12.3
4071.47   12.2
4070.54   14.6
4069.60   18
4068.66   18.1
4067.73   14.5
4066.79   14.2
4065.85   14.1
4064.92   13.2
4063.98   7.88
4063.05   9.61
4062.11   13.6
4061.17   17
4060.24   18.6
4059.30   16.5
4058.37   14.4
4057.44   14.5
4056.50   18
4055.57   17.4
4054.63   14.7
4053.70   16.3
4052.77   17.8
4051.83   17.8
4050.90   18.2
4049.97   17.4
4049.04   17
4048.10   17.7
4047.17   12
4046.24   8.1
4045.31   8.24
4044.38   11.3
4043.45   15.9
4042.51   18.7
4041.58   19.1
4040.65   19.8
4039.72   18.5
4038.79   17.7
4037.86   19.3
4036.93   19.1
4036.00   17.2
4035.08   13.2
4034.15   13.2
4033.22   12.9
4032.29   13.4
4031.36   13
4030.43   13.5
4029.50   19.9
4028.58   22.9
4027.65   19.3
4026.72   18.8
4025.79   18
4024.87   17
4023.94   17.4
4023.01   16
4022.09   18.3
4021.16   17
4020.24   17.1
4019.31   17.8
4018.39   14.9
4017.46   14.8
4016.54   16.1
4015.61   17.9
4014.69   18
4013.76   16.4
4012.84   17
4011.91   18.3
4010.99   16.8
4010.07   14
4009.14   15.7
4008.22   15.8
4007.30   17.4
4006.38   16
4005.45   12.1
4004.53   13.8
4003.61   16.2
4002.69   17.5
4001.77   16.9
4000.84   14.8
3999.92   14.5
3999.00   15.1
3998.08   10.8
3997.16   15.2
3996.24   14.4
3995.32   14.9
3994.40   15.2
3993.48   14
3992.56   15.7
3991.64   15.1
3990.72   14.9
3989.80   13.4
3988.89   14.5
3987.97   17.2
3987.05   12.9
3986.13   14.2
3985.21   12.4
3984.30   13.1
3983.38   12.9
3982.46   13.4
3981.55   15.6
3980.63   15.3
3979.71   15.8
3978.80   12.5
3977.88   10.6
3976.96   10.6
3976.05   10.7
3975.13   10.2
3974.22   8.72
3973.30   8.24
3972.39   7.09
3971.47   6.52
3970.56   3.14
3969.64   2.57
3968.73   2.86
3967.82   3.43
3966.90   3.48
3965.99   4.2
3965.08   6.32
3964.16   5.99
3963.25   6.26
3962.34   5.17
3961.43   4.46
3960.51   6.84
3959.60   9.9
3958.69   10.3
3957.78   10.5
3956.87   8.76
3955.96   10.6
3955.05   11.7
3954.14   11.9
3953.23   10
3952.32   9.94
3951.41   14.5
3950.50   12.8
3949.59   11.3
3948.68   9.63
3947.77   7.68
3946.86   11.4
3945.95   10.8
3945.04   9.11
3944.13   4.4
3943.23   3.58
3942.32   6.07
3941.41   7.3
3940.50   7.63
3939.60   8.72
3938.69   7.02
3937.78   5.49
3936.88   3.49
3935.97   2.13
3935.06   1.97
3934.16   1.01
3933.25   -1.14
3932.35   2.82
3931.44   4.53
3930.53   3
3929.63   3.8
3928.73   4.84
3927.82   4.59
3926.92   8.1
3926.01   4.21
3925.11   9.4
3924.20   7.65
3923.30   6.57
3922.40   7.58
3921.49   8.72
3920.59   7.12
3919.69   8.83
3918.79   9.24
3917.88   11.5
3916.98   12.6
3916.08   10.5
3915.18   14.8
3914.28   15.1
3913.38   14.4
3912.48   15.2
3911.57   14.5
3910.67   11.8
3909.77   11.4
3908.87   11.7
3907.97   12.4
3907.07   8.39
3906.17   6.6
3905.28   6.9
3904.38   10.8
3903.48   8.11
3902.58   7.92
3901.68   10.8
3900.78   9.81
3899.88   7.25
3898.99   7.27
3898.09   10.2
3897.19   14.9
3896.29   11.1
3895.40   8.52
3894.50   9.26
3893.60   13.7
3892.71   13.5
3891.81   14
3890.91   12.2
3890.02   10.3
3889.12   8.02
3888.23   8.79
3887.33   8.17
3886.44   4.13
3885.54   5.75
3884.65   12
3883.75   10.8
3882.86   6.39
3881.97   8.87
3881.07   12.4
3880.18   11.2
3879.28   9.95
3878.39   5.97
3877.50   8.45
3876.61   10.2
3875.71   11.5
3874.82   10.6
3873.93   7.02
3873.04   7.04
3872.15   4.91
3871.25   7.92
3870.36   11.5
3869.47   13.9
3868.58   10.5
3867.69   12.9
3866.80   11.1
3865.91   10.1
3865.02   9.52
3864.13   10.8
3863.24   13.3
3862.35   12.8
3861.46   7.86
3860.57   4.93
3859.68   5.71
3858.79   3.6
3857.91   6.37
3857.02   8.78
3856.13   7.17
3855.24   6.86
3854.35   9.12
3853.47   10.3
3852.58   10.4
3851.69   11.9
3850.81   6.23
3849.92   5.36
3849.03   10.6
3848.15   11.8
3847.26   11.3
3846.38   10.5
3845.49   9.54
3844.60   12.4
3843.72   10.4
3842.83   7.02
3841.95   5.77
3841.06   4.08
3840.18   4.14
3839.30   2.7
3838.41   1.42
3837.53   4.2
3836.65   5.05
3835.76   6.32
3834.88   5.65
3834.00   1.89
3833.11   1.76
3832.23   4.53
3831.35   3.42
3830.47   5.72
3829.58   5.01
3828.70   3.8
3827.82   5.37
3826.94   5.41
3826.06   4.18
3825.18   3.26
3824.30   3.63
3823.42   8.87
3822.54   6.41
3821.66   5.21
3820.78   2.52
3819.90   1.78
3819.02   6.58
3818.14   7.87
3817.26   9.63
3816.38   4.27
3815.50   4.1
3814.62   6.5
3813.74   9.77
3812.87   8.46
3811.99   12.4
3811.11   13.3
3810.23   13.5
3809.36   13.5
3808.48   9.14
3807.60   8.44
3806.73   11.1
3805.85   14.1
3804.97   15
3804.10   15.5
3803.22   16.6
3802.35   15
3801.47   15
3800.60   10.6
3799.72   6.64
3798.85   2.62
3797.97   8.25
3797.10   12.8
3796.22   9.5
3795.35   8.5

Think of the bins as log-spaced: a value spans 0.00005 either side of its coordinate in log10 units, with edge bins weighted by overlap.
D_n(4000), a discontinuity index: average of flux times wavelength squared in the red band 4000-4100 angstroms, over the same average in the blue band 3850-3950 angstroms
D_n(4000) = 2.03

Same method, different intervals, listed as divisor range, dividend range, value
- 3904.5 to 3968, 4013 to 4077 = 2.10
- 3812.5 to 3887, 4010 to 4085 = 2.37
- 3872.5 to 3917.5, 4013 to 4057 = 1.72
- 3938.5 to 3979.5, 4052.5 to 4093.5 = 2.14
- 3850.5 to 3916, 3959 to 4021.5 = 1.35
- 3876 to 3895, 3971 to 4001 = 1.41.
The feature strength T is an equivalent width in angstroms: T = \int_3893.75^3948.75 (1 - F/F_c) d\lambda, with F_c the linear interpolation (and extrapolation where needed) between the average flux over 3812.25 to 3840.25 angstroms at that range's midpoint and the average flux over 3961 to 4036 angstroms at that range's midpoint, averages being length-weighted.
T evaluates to 7.0 angstroms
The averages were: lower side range 5.04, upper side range 13.4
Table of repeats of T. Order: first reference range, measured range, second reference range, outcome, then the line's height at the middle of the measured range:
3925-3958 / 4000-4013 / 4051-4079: -4.9 angstroms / 11.5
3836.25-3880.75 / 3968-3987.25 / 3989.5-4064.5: 4.8 angstroms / 13.7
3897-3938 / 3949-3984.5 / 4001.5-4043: 8.8 angstroms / 12.2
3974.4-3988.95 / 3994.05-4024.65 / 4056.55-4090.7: -3.9 angstroms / 14.1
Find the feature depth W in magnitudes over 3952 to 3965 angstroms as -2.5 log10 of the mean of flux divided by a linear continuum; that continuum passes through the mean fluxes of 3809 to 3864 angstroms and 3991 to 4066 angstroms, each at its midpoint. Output 0.406 mag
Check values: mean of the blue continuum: 7.05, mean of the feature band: 8.65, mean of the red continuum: 15.8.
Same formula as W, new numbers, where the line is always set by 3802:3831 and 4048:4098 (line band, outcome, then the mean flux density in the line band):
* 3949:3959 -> 0.15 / 11.1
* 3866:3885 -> 0.05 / 9.76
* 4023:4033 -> -0.13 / 17.1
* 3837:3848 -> 0.29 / 7.07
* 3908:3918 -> -0.14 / 13.1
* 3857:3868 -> 0.09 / 9.03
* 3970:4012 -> 0.04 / 13.5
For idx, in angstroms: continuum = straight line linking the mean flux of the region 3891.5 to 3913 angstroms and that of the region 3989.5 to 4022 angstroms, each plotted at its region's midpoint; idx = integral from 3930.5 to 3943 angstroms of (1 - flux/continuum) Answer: 8.13 angstroms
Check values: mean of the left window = 10.7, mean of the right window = 15.6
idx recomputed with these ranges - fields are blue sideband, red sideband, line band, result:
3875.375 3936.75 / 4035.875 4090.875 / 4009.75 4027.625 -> -3.5 angstroms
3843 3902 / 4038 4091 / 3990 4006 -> -0.9 angstroms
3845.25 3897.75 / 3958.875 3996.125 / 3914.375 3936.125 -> 7.2 angstroms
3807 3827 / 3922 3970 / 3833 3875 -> -5.0 angstroms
